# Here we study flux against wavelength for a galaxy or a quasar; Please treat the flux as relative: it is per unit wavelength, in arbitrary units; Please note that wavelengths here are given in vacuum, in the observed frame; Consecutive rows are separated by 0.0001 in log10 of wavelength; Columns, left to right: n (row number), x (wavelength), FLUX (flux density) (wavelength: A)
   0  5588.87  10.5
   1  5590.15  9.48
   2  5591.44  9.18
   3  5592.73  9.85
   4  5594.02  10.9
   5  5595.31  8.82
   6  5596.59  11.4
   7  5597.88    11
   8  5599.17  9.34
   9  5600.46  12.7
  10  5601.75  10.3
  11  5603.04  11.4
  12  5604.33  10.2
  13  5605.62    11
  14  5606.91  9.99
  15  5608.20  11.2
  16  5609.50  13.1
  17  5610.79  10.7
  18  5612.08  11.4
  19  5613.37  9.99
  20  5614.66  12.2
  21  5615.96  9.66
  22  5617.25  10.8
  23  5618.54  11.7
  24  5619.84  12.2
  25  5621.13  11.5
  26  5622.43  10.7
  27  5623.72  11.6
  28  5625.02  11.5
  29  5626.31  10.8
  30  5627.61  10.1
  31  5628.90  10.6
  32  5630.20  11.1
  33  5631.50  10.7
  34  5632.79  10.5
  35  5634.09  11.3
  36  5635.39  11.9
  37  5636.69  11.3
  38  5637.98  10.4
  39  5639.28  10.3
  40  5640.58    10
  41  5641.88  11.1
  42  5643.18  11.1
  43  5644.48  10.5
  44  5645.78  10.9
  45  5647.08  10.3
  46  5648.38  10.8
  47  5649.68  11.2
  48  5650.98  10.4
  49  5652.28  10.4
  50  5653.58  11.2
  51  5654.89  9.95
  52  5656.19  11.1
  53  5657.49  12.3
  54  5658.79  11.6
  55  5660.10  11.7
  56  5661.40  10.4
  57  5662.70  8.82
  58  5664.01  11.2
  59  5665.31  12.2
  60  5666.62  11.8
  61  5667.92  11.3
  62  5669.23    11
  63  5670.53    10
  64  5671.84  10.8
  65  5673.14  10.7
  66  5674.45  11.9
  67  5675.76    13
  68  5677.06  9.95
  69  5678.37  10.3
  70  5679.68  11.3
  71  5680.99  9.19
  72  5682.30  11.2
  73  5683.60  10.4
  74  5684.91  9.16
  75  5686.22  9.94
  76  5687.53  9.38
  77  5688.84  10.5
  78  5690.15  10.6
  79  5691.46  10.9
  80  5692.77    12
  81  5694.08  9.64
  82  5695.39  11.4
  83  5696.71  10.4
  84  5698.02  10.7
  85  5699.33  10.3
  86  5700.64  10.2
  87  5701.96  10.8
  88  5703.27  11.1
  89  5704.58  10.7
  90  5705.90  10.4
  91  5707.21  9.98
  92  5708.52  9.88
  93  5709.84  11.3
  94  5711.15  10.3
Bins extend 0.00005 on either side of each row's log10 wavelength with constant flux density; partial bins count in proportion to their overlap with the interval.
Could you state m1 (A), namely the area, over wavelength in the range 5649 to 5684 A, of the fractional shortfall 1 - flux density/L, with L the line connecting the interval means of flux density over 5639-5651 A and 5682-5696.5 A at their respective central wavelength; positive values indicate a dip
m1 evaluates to -1.2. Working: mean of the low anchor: 10.7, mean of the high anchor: 10.4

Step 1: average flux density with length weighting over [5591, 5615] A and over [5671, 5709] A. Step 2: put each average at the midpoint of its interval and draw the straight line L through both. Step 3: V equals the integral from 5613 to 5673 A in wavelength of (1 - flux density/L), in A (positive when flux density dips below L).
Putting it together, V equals -1.43 A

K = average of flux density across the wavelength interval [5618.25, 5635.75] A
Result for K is 11.1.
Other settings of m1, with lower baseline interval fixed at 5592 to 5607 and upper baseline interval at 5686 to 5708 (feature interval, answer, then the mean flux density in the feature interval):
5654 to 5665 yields -0.4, 10.9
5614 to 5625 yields -0.8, 11.3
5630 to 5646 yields -0.4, 10.8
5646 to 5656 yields -0.1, 10.6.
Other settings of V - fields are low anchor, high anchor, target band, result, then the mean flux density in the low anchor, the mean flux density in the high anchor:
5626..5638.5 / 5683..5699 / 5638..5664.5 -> -0.1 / 10.9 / 10.4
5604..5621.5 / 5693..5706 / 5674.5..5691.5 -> 0.4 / 11.1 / 10.6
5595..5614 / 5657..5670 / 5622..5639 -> 0.1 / 10.9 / 11.2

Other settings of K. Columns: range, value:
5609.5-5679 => 11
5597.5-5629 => 11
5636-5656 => 10.7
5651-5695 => 10.8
